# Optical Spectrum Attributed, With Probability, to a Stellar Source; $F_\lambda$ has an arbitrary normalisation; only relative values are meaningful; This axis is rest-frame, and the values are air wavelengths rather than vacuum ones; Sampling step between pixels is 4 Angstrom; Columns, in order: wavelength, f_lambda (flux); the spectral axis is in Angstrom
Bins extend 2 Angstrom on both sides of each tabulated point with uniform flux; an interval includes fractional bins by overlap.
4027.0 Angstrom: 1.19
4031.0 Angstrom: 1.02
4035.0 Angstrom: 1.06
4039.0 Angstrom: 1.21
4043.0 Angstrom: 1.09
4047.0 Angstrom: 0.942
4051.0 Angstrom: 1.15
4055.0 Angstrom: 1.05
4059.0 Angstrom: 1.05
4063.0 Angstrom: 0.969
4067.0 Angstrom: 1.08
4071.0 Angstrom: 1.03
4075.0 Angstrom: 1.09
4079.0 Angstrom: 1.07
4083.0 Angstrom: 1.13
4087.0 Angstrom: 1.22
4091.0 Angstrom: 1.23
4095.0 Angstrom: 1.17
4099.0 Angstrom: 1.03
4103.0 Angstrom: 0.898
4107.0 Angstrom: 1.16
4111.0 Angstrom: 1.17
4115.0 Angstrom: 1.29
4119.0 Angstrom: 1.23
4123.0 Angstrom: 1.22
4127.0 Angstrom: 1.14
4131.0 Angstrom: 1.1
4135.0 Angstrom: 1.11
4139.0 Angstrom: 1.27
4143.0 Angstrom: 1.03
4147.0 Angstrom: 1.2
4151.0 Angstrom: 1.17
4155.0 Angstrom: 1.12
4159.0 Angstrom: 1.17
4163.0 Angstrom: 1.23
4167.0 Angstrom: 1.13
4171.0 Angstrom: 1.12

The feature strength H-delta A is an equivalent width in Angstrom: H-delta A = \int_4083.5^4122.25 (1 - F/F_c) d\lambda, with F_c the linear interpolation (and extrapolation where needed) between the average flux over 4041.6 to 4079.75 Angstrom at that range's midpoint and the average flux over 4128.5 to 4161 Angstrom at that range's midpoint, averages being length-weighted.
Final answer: -2.0 Angstrom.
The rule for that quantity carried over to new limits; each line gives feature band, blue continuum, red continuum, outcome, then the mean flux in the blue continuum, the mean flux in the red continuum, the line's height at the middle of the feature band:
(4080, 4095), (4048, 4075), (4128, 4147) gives -1.4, 1.05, 1.14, 1.08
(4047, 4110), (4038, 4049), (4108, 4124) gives 3.2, 1.07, 1.22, 1.14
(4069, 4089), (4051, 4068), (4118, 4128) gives -0.2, 1.05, 1.2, 1.09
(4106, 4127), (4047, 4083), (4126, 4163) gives -1.7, 1.06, 1.15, 1.12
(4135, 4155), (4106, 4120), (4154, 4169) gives 0.4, 1.21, 1.17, 1.18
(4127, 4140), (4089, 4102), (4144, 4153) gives 0.1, 1.12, 1.17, 1.16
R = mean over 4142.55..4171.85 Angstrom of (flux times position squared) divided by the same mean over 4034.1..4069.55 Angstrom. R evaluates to 1.14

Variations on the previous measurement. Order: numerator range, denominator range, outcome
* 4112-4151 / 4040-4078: 1.16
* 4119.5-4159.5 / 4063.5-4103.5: 1.08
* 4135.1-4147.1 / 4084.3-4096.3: 0.98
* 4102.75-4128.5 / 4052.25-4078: 1.15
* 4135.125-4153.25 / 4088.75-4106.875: 1.09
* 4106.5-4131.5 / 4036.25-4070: 1.16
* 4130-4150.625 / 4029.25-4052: 1.12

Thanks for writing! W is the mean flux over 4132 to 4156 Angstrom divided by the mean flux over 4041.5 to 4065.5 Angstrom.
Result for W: 1.1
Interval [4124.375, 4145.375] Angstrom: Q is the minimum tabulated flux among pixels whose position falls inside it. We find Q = 1.03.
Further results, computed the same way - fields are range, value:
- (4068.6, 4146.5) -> 0.898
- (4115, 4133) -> 1.1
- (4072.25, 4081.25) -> 1.07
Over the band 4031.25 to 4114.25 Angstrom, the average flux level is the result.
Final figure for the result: 1.09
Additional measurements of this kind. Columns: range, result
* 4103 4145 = 1.16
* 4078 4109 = 1.11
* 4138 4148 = 1.15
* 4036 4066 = 1.07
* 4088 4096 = 1.21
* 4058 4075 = 1.04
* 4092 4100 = 1.12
